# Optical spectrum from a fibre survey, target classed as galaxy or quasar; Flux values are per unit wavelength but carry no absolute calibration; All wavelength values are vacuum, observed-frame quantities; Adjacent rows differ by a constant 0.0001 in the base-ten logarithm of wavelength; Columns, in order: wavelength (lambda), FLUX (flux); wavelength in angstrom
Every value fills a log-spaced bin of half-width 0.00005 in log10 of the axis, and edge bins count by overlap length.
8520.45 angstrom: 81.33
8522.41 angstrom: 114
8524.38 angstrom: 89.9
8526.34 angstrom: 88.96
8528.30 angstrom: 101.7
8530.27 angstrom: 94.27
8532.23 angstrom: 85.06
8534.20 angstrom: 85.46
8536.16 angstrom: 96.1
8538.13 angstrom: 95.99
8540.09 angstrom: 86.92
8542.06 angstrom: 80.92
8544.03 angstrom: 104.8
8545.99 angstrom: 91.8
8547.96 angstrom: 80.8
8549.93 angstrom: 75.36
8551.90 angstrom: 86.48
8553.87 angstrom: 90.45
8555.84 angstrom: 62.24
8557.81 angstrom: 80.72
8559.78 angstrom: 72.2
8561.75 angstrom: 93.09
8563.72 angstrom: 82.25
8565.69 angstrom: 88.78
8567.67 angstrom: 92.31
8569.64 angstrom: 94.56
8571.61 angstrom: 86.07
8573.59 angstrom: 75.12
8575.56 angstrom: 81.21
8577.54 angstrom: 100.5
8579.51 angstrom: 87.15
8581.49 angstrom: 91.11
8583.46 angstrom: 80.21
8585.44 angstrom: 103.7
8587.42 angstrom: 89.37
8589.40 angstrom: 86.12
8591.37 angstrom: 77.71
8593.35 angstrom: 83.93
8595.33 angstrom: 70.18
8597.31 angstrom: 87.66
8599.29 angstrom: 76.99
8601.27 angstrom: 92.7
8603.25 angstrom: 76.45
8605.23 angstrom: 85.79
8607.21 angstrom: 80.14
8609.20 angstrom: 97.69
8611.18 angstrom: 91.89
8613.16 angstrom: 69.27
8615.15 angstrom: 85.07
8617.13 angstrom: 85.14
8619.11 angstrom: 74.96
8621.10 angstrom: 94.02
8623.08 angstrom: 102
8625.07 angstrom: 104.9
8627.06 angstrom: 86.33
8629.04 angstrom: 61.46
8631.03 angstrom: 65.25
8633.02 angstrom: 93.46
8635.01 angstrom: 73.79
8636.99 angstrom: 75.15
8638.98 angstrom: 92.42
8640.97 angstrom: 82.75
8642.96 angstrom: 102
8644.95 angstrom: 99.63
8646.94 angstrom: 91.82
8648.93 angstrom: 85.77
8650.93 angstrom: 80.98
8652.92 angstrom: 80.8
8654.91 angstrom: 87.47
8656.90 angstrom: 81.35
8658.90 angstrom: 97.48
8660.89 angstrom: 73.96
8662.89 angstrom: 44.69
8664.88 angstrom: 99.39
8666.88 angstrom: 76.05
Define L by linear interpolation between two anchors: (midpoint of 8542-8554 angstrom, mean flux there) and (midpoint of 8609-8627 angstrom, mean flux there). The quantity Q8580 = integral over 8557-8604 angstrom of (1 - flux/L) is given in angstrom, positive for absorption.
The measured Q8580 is 1.4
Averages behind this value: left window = 87.5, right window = 88.9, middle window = 85.5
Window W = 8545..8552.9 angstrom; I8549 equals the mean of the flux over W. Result 83.7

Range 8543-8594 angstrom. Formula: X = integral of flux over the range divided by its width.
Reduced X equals 86.1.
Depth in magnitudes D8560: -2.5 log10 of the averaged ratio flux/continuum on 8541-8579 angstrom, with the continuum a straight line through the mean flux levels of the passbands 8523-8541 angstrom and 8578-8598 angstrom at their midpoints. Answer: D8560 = 0.05 mag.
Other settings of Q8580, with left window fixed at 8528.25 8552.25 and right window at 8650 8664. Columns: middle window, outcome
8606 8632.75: -0.9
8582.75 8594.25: -0.3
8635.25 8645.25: -1.1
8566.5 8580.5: -0.3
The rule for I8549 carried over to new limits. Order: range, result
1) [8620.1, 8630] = 89.8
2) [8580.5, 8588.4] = 91.1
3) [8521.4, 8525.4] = 102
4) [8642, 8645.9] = 101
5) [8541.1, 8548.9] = 89.7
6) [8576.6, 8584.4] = 89.8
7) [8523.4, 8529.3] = 93.5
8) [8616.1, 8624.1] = 89.1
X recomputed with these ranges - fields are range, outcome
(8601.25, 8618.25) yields 84.4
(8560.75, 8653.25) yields 86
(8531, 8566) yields 85.5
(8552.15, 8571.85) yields 84.3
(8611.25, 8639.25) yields 83.1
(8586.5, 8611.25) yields 84.1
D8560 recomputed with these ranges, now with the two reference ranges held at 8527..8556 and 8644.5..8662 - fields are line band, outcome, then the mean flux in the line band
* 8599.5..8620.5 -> 0.040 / 83.8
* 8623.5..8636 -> 0.060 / 81.8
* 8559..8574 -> 0.024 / 86.1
